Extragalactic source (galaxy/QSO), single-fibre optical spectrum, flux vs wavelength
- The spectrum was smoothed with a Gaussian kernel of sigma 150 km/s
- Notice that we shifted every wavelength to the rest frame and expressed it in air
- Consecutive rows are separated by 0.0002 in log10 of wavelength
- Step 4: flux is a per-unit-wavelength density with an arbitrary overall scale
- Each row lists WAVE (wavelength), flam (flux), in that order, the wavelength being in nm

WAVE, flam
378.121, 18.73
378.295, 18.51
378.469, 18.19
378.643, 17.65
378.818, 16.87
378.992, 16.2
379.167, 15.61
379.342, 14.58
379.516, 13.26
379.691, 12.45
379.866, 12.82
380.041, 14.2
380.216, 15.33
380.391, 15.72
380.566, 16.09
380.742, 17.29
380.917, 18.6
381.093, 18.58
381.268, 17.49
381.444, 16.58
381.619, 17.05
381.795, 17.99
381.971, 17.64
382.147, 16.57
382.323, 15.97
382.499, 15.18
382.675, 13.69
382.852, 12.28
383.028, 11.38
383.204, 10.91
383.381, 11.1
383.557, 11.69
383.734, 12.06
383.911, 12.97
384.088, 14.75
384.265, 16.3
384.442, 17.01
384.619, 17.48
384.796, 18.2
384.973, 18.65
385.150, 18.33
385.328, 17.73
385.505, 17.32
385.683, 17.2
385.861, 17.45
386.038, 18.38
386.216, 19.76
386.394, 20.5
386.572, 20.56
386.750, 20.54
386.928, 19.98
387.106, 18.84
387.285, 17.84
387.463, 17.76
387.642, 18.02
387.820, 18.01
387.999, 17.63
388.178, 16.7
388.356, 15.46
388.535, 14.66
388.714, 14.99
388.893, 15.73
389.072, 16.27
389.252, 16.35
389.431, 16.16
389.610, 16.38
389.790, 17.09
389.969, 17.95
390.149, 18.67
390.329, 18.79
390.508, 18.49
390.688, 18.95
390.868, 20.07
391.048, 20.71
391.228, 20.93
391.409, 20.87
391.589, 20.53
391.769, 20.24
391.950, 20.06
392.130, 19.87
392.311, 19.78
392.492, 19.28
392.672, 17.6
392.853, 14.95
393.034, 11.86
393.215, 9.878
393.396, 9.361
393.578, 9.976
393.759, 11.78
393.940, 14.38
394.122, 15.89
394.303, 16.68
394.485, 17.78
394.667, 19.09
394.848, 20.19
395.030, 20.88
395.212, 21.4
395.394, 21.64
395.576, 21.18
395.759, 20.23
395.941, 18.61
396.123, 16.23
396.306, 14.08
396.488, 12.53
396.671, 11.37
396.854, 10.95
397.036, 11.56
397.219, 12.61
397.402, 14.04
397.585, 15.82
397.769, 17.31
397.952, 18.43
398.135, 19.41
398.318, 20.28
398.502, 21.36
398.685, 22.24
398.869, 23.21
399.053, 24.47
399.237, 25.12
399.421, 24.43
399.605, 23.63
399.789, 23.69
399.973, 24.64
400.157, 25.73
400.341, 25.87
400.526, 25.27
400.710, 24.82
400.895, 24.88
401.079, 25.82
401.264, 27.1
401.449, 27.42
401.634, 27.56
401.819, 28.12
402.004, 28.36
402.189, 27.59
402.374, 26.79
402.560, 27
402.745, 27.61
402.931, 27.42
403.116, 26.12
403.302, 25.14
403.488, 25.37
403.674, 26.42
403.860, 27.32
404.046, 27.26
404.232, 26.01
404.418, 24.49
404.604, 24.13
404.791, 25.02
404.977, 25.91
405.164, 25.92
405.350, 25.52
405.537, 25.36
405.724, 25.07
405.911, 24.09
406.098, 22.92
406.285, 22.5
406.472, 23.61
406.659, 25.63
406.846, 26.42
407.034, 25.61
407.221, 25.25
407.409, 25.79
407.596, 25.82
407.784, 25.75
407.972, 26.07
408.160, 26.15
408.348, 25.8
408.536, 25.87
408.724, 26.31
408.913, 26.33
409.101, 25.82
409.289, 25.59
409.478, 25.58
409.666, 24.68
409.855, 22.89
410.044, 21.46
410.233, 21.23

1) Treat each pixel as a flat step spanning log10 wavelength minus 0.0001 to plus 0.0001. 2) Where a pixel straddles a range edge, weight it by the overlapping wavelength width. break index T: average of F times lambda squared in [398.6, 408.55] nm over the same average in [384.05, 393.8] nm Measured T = 1.6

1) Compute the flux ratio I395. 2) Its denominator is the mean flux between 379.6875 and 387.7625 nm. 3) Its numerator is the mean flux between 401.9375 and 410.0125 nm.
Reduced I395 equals 1.56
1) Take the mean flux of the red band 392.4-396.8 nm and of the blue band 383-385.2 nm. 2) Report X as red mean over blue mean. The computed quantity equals 1.1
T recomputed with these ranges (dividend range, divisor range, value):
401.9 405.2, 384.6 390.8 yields 1.60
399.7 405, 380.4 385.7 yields 1.83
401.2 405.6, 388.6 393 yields 1.54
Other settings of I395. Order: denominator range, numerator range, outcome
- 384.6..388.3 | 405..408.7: 1.37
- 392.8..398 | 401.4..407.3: 1.67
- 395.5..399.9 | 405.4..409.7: 1.37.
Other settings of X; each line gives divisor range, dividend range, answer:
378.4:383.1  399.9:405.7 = 1.66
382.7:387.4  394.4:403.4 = 1.32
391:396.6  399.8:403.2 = 1.53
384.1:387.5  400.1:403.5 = 1.45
